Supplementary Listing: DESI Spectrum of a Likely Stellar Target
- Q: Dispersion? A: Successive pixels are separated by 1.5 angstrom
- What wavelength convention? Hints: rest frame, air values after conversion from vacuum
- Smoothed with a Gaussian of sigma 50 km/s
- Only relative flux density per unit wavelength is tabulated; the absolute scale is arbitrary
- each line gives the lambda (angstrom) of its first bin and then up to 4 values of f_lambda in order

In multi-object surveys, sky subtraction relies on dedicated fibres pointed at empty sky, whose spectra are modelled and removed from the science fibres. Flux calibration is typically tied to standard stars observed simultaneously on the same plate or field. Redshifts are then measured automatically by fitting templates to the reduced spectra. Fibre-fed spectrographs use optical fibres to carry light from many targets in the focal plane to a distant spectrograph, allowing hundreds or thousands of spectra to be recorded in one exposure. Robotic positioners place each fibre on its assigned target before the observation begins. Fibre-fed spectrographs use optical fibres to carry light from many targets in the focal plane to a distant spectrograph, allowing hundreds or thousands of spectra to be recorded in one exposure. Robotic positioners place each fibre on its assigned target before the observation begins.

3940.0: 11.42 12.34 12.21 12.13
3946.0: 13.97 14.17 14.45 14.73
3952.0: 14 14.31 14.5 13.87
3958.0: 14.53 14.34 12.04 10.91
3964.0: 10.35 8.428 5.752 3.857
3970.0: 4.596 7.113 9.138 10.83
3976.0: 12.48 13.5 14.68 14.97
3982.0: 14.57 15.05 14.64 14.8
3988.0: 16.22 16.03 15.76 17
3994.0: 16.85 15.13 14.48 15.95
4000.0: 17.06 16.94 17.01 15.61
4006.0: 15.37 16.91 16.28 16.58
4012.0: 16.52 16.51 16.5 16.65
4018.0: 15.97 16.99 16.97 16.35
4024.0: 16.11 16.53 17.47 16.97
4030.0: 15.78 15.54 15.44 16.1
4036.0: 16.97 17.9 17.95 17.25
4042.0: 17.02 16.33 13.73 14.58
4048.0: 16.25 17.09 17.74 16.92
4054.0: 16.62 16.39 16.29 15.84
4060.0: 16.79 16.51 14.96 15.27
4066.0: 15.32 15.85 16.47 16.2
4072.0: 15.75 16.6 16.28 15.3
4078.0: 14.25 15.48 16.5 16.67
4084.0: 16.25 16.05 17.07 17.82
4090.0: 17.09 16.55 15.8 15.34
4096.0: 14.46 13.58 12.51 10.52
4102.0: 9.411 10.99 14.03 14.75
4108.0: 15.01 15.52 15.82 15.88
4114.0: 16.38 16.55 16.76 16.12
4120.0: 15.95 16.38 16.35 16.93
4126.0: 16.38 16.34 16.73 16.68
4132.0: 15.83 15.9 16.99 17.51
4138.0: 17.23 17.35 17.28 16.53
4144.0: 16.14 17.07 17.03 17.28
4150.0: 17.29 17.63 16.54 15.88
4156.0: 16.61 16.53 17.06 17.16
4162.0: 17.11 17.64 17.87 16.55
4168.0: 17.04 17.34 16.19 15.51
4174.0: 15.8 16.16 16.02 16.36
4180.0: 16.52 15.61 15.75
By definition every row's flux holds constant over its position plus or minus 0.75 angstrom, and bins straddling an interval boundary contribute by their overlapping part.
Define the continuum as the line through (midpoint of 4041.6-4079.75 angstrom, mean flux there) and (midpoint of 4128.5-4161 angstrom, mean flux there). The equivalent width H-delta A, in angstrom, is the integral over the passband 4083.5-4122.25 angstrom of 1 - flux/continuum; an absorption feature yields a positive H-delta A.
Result 3.1 angstrom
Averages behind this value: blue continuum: 16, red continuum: 16.8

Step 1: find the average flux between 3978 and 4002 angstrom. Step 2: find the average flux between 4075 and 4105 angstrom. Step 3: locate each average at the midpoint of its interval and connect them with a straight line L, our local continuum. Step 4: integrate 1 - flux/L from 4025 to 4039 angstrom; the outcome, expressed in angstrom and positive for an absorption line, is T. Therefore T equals -1.2 angstrom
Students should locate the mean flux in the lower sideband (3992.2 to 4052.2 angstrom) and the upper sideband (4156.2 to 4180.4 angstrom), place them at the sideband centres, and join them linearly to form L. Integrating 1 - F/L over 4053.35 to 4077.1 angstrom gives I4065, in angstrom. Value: 0.7 angstrom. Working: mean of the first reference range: 16.4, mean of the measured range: 16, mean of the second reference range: 16.7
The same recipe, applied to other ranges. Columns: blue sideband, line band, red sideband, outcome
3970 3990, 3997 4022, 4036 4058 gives -3.16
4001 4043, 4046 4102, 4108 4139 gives 2.55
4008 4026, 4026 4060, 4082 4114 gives -1.07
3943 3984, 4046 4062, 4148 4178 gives -2.66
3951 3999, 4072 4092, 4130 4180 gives -1.46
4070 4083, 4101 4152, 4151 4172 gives 1.46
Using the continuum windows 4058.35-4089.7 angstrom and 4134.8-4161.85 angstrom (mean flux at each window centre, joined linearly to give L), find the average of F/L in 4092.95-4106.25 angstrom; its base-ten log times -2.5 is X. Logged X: 0.26 mag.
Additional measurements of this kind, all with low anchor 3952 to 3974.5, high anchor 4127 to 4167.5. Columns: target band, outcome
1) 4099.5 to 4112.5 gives 0.16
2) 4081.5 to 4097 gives -0.10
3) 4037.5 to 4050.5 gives -0.23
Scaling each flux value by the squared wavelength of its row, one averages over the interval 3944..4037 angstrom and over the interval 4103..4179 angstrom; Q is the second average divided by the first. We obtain 1.2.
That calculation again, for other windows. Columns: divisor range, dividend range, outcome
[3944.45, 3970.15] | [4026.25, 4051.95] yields 1.45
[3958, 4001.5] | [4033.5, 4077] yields 1.32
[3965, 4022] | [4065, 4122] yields 1.13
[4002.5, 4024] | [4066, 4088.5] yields 1.01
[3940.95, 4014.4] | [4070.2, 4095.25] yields 1.24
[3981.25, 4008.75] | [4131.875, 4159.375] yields 1.14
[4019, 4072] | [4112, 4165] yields 1.07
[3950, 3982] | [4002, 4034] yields 1.47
